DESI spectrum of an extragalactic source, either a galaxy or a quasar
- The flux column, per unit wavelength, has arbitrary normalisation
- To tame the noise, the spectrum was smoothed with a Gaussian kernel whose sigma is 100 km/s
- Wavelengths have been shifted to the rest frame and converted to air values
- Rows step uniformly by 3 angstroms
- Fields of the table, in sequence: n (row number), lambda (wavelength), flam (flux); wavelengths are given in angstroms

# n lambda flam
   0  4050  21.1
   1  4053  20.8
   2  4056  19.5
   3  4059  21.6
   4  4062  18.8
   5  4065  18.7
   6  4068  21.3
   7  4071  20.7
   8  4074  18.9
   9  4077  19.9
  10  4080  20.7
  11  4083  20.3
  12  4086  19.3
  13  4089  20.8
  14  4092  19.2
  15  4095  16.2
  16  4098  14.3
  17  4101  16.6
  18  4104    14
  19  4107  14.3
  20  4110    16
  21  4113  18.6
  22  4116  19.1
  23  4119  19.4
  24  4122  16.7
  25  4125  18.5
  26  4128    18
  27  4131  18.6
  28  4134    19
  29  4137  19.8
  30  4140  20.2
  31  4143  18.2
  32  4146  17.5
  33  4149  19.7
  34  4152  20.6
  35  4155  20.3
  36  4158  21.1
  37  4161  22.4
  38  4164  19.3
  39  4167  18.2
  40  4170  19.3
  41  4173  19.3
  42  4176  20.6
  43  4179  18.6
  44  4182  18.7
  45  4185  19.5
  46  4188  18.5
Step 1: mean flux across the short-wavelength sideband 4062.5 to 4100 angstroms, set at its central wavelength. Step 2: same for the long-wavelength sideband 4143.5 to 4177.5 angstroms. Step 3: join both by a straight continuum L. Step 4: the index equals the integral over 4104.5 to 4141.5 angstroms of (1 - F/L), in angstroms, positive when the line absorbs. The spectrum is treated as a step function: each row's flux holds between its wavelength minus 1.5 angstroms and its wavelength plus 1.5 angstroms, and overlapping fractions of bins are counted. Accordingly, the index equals 2.7 angstroms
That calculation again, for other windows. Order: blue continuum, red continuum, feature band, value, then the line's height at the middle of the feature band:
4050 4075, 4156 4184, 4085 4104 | 2.48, 20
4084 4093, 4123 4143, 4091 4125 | 4.56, 19.4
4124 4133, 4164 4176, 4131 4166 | -1.81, 18.8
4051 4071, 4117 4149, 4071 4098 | 0.67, 19.7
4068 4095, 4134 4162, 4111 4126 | 1.12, 19.9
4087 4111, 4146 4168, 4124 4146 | -0.11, 18.7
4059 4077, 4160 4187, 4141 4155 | 0.27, 19.6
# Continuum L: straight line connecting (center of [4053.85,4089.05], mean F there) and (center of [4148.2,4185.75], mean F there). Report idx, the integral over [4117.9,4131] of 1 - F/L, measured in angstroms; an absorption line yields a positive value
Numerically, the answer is 1.15 angstroms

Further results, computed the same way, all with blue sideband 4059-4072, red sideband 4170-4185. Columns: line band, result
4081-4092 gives -0.1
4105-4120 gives 1.9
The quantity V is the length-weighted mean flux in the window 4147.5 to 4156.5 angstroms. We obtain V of 20.2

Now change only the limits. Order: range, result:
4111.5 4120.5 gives 19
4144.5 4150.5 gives 18.6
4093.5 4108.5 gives 15.1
